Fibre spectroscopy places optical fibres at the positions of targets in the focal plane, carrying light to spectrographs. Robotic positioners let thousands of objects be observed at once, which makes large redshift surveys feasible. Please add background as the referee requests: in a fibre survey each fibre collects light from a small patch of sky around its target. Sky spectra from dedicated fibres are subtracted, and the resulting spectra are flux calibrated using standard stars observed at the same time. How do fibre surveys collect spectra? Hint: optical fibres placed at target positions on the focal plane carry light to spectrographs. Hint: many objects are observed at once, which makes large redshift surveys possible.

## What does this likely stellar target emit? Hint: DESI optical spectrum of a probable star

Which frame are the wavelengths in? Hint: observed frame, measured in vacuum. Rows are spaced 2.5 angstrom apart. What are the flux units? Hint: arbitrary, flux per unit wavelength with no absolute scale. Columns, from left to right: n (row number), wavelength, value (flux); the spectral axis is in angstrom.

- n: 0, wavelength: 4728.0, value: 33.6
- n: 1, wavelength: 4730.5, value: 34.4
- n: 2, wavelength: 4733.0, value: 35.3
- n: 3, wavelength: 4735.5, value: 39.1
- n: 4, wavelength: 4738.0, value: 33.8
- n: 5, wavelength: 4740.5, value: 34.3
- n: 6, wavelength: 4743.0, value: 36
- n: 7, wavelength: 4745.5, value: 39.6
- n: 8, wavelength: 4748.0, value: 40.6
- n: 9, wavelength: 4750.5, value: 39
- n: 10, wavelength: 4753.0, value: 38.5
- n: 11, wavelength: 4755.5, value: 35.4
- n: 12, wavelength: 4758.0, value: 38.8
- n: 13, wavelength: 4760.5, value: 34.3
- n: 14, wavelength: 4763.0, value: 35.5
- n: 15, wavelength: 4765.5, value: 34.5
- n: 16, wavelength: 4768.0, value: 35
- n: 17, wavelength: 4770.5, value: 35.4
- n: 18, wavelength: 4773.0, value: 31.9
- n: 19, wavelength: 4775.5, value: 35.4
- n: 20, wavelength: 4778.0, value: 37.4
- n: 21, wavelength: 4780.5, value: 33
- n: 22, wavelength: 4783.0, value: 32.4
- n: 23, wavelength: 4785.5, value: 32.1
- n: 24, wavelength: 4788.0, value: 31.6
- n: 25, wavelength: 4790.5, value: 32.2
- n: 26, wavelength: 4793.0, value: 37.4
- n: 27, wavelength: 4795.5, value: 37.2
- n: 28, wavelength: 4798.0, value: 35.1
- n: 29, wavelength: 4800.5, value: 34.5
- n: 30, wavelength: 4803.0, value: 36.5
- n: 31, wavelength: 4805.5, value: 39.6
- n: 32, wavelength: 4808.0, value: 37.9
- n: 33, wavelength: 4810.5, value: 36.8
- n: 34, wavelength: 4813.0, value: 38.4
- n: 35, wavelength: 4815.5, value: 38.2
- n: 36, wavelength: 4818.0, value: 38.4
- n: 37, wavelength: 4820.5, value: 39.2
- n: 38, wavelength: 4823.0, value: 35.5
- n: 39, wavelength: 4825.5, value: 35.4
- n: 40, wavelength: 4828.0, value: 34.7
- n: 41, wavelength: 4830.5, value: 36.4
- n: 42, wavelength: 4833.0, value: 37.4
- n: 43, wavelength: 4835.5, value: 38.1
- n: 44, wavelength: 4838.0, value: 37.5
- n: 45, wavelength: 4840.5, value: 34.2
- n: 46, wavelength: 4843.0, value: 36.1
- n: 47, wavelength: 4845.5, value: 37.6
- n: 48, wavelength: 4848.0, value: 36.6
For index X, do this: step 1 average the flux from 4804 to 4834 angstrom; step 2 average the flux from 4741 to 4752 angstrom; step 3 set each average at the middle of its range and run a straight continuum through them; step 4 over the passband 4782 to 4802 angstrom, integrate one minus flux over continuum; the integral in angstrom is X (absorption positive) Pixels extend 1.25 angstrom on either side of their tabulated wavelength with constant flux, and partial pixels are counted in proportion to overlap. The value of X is 1.9 angstrom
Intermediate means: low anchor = 38.5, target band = 34.1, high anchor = 37.3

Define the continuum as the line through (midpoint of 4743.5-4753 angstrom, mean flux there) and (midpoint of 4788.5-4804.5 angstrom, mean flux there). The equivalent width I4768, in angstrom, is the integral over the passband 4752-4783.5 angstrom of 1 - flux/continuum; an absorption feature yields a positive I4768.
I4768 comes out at 2.06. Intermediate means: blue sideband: 39.3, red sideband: 35.4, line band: 35.2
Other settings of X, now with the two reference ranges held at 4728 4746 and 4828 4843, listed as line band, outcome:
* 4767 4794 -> 1.6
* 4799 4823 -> -0.8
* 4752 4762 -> -0.2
